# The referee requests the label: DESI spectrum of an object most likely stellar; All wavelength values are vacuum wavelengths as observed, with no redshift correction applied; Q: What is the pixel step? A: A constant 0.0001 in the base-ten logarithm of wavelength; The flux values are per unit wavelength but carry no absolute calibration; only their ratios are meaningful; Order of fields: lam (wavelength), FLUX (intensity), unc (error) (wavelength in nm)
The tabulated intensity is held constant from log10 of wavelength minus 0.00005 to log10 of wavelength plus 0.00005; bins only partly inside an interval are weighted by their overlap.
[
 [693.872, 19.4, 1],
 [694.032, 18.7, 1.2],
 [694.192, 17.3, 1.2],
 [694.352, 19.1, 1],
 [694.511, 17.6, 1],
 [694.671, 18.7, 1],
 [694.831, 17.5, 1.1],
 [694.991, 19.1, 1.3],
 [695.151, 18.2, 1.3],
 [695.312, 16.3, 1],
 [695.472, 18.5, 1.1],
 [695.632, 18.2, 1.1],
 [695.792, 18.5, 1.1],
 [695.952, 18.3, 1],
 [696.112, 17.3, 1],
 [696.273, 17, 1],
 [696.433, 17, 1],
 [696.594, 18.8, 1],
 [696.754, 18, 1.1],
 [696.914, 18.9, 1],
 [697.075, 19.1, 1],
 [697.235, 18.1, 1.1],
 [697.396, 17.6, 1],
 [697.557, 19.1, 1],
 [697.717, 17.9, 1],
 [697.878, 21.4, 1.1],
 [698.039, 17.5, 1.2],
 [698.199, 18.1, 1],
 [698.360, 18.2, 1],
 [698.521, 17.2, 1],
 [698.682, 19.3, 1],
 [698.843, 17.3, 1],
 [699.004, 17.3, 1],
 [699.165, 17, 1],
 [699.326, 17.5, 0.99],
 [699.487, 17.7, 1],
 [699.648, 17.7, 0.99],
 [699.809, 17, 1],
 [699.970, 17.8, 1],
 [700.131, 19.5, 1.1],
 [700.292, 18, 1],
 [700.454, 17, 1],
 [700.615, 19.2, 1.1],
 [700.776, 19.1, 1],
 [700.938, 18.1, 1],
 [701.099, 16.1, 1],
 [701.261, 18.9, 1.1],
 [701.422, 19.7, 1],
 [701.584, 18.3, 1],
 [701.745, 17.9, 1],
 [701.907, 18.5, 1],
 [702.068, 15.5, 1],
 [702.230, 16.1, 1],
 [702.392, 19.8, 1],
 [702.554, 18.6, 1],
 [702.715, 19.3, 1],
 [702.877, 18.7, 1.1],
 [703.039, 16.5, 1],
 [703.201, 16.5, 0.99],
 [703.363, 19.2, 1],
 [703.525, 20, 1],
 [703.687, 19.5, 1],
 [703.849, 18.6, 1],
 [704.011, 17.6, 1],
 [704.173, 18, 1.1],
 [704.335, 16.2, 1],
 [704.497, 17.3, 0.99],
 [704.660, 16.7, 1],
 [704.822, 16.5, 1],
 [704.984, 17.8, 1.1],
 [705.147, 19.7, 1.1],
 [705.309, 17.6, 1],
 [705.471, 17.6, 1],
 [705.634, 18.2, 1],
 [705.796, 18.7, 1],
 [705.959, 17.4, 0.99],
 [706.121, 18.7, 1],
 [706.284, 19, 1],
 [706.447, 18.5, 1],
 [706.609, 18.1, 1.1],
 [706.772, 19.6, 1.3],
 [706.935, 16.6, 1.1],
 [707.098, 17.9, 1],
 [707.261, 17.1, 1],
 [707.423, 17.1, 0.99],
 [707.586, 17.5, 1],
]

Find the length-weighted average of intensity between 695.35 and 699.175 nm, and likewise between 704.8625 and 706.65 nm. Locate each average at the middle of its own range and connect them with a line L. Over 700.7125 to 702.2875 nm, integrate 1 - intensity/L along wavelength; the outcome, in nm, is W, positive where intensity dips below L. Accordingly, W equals 0.03 nm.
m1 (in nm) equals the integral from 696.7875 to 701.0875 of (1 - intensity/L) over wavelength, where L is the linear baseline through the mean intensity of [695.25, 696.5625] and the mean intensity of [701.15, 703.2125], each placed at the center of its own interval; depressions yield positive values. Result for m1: -0.07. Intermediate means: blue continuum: 17.7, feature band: 18.1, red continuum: 18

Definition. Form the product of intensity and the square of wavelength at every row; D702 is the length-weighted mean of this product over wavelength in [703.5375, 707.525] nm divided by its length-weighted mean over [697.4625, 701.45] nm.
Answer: 1.01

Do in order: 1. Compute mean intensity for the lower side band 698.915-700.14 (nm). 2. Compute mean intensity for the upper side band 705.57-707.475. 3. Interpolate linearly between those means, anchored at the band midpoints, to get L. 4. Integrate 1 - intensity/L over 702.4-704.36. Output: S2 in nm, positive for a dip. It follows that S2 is -0.052 nm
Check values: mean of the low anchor 17.6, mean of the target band 18.3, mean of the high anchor 18.1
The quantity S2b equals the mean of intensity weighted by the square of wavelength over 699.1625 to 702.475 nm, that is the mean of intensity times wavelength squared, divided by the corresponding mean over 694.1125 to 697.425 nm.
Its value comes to 1.01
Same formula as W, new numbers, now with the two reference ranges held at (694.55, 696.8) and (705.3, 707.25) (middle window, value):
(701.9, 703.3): 0.03 nm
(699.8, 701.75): -0.02 nm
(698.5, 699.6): 0.02 nm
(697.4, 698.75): -0.04 nm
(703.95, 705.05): 0.06 nm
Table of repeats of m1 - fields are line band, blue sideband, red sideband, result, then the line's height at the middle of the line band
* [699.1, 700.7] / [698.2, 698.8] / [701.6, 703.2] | 0.02 nm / 18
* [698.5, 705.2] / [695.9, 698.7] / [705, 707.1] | 0.11 nm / 18.3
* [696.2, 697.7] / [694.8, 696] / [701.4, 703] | -0.01 nm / 18.1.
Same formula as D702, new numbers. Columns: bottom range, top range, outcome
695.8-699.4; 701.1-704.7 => 1.01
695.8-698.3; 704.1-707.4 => 1.00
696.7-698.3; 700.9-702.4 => 0.97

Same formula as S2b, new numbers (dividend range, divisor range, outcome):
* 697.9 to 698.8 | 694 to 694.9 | 1.02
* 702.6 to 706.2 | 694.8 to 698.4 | 1.01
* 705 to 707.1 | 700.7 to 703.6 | 1.02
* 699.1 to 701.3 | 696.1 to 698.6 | 0.99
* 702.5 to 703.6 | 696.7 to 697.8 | 1.02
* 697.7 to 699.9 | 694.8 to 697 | 1.01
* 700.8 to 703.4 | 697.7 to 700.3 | 1.01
